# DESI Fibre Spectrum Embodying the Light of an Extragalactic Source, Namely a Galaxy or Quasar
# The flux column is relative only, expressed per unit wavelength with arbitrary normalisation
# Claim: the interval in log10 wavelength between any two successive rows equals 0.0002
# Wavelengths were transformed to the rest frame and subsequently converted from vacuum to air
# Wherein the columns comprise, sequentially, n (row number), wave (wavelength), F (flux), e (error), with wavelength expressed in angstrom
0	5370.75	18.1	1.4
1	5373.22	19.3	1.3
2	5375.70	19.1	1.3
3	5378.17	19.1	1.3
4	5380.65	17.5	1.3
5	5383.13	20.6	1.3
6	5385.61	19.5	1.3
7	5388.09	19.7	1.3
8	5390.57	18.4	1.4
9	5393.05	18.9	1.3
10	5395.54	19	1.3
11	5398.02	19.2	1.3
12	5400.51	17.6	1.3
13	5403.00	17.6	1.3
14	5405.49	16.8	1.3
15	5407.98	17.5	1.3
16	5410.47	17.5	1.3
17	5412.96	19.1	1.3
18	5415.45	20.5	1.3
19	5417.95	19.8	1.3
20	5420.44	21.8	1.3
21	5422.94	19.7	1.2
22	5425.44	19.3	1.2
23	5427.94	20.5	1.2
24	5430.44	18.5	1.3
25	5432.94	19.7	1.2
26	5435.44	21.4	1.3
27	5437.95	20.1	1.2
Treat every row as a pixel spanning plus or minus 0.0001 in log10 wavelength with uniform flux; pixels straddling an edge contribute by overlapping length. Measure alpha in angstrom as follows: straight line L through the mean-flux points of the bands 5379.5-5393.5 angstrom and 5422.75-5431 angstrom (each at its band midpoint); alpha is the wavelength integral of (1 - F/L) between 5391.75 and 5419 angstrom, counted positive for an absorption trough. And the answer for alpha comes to 1.18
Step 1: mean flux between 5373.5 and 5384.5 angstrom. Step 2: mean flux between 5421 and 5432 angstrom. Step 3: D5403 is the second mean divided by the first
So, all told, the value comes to 1.03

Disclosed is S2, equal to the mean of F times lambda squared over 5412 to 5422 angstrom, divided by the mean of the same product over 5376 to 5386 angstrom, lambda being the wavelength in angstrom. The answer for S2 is 1.1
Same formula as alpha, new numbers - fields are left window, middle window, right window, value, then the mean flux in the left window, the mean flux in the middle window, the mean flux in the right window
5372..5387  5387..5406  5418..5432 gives 1.0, 19.2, 18.4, 19.9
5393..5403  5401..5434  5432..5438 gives 0.8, 18.5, 19.1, 20.5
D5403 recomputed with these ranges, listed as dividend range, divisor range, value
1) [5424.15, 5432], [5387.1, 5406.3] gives 1.06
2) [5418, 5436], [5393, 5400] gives 1.06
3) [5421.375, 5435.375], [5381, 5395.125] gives 1.02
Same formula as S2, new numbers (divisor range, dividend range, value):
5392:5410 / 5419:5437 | 1.13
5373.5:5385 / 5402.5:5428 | 1.01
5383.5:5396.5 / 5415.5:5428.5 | 1.07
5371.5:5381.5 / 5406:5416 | 0.99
